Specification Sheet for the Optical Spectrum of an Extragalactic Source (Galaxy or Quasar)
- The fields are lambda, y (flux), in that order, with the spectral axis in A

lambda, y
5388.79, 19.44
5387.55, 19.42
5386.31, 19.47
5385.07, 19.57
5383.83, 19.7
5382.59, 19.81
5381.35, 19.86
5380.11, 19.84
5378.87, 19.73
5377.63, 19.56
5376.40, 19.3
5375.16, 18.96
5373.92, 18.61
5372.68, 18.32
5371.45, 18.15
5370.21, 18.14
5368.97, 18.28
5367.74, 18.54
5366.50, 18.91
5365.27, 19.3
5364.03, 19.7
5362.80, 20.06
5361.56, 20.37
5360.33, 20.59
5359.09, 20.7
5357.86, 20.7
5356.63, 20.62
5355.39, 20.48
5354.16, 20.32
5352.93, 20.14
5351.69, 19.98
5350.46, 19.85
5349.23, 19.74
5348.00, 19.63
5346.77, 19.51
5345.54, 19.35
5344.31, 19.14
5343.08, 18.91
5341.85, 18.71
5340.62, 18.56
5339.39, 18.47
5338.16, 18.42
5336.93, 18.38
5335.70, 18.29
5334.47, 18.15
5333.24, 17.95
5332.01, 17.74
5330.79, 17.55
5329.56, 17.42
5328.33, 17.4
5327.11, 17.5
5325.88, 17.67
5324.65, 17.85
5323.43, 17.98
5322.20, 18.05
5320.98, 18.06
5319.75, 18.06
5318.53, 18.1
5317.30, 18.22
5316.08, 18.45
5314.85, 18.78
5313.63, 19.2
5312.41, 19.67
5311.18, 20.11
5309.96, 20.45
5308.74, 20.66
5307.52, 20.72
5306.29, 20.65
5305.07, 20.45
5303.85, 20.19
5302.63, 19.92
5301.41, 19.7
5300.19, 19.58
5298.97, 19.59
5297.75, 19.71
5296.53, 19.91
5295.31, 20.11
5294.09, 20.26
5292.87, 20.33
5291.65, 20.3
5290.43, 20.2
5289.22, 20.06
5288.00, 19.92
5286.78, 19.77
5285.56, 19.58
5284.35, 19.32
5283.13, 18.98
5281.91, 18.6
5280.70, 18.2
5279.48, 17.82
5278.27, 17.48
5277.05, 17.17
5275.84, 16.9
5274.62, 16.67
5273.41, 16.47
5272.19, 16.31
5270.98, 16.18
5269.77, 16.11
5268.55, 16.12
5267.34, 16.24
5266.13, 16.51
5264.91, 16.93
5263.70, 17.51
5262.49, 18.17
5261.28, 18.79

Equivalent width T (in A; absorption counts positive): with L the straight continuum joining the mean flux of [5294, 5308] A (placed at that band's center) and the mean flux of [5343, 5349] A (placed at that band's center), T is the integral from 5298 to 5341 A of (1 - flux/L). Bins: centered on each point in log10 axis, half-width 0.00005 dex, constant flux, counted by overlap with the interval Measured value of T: 2.12 A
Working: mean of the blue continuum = 20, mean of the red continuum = 19.4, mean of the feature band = 18.8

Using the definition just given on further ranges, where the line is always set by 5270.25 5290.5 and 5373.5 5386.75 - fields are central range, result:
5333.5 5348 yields 0.2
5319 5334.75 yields 0.8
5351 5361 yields -0.7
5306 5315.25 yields -0.7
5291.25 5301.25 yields -0.9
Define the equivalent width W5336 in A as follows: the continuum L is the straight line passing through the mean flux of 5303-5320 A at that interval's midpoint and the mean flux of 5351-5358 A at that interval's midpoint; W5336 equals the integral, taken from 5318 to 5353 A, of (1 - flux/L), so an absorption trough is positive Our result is 2.7 A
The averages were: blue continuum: 19.6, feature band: 18.5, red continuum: 20.3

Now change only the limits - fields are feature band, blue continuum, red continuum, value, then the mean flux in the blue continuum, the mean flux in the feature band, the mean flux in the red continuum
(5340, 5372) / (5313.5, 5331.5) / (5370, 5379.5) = -1.72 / 18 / 19.6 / 18.9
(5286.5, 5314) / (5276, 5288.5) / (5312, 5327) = -2.41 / 18.6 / 20.1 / 18.3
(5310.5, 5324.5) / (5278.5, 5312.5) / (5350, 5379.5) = 0.80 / 19.8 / 18.6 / 19.6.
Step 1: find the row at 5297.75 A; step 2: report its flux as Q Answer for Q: 19.71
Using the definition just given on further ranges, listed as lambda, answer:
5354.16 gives 20.32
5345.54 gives 19.35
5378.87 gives 19.73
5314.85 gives 18.78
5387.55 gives 19.42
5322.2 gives 18.05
